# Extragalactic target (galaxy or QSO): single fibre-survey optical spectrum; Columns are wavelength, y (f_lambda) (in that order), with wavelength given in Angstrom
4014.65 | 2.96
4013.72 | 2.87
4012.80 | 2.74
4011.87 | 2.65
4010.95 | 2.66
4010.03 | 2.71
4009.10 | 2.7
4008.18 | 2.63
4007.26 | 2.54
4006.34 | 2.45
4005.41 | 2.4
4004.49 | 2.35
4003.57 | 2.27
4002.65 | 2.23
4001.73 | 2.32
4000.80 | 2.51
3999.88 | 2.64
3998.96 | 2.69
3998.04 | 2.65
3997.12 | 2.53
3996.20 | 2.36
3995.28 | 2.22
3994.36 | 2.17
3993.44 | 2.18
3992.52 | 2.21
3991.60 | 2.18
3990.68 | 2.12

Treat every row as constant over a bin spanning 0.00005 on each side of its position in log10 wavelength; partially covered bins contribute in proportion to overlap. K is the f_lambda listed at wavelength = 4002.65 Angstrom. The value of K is 2.23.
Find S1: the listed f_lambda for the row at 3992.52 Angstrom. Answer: 2.21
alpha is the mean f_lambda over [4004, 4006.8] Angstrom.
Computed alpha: 2.4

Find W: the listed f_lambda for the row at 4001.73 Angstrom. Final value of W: 2.32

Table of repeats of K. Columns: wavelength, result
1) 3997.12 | 2.53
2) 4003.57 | 2.27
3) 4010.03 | 2.71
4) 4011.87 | 2.65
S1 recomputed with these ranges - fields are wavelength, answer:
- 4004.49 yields 2.35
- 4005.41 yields 2.4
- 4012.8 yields 2.74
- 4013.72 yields 2.87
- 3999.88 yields 2.64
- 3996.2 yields 2.36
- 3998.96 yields 2.69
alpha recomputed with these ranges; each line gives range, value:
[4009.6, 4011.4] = 2.69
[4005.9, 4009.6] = 2.58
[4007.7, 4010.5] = 2.68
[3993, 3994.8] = 2.17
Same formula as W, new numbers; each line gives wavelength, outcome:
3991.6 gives 2.18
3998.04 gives 2.65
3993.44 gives 2.18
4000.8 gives 2.51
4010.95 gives 2.66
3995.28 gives 2.22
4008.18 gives 2.63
